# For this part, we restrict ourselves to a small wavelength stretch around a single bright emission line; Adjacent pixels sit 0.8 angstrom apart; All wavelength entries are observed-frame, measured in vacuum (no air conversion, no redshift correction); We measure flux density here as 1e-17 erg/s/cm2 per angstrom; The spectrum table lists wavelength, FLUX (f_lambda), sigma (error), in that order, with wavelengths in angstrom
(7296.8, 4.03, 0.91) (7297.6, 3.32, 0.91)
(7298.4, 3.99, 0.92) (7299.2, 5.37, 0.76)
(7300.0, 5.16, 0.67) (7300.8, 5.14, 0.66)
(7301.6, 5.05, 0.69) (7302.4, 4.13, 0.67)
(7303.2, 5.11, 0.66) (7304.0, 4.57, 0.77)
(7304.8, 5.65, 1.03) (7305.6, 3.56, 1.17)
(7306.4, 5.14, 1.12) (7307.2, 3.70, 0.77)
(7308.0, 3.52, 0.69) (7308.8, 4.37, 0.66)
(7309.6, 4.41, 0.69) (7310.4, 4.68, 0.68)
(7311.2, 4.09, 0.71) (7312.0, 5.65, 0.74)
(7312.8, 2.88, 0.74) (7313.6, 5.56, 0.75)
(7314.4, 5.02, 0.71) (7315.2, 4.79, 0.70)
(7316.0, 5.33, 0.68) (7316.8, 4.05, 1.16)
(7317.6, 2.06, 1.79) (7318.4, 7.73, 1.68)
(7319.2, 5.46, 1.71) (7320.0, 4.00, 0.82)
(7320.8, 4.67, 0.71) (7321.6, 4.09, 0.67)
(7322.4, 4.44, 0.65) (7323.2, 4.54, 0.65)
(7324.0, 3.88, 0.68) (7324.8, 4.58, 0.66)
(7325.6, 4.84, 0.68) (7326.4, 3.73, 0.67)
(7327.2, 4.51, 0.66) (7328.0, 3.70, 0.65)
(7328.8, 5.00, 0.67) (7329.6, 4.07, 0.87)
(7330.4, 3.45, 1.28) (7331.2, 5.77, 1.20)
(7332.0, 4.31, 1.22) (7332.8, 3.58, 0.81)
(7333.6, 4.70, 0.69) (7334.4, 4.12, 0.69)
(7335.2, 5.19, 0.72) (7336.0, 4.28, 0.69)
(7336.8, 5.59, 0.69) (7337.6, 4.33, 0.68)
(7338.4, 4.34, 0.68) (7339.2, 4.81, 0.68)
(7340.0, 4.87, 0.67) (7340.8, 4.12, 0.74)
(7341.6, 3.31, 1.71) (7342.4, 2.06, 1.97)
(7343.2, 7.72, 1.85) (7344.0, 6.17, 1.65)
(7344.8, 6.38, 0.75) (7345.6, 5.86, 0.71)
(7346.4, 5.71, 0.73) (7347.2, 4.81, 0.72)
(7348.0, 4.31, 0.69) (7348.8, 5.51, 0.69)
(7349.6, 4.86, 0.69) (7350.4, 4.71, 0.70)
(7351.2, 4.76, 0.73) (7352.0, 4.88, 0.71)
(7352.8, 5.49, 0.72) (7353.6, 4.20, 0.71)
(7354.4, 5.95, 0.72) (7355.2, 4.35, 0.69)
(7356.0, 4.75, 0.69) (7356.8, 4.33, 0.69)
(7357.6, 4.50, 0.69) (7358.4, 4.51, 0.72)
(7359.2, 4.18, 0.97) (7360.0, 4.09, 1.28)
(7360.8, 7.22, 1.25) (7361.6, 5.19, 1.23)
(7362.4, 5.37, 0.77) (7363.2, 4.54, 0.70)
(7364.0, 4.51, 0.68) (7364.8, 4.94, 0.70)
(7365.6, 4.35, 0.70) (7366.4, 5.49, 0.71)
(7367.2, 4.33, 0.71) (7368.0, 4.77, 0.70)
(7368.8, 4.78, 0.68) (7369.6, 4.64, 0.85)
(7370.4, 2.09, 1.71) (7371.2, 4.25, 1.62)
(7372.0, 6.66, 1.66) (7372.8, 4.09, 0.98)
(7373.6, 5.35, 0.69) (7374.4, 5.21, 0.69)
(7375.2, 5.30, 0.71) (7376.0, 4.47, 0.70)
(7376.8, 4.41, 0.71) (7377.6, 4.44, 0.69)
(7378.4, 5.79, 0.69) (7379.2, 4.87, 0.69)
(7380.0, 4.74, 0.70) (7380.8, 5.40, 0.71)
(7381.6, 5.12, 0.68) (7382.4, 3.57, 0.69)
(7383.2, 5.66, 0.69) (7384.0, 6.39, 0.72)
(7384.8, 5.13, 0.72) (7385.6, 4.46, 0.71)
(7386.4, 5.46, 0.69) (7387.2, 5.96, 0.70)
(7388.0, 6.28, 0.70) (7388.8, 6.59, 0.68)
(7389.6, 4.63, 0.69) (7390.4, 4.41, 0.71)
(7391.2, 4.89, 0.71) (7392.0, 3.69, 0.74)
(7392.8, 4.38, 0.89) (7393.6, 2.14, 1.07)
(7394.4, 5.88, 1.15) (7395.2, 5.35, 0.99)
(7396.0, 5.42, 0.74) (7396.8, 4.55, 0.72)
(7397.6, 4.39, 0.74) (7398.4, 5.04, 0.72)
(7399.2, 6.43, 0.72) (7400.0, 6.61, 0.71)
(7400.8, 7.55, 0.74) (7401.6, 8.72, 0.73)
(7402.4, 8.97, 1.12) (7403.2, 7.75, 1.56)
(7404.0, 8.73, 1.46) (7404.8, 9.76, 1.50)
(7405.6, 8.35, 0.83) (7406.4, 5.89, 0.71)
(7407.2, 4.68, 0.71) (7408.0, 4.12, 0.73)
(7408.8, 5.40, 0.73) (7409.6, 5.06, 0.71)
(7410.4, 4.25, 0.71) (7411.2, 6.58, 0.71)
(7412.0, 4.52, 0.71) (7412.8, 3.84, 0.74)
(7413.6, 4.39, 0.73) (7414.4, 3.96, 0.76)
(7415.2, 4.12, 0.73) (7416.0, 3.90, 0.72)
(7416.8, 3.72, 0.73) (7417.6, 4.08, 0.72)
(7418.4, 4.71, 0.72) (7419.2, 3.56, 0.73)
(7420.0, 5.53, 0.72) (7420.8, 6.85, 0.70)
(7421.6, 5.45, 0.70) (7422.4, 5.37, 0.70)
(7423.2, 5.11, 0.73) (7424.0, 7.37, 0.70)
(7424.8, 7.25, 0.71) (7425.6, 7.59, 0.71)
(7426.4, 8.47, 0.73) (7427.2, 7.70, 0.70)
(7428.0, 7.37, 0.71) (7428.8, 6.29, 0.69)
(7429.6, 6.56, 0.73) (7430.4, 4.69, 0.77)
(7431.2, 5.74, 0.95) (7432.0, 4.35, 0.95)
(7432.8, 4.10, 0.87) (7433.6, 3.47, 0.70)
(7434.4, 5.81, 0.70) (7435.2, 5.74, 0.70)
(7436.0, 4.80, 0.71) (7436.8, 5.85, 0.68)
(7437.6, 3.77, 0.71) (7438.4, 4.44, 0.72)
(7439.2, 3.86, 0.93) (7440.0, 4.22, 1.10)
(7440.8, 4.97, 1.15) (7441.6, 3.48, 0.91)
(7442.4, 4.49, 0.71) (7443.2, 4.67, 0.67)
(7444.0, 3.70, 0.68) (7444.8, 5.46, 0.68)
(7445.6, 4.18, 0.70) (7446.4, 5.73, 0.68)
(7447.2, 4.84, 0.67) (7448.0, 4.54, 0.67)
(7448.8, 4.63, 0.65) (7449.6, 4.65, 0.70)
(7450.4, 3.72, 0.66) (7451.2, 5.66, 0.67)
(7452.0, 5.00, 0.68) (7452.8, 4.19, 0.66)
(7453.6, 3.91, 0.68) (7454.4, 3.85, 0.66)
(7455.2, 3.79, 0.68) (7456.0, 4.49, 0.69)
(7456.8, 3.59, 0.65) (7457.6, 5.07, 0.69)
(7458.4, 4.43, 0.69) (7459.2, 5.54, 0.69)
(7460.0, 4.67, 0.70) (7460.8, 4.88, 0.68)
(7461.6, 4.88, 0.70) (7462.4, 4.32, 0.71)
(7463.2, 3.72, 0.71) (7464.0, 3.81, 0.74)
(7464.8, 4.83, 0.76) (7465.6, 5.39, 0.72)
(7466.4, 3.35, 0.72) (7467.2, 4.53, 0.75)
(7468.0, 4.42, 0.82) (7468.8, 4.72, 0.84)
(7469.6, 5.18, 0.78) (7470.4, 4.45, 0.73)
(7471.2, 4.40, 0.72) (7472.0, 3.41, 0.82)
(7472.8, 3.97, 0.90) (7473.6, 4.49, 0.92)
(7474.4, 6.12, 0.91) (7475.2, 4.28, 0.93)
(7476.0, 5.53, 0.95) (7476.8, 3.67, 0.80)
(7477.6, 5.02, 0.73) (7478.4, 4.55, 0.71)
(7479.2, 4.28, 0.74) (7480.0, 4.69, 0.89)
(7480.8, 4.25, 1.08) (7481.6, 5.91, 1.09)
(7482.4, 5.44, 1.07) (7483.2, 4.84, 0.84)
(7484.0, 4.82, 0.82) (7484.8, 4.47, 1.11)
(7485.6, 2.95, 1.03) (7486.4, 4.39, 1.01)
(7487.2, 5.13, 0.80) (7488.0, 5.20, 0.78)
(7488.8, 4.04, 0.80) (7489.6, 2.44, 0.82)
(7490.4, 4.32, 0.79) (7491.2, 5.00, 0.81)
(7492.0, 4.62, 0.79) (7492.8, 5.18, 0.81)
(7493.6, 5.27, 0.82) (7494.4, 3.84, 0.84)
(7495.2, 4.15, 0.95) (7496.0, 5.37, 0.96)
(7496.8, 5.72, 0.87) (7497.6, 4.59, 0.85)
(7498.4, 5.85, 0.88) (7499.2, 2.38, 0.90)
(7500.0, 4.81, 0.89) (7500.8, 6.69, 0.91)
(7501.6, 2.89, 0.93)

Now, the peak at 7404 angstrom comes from Halpha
